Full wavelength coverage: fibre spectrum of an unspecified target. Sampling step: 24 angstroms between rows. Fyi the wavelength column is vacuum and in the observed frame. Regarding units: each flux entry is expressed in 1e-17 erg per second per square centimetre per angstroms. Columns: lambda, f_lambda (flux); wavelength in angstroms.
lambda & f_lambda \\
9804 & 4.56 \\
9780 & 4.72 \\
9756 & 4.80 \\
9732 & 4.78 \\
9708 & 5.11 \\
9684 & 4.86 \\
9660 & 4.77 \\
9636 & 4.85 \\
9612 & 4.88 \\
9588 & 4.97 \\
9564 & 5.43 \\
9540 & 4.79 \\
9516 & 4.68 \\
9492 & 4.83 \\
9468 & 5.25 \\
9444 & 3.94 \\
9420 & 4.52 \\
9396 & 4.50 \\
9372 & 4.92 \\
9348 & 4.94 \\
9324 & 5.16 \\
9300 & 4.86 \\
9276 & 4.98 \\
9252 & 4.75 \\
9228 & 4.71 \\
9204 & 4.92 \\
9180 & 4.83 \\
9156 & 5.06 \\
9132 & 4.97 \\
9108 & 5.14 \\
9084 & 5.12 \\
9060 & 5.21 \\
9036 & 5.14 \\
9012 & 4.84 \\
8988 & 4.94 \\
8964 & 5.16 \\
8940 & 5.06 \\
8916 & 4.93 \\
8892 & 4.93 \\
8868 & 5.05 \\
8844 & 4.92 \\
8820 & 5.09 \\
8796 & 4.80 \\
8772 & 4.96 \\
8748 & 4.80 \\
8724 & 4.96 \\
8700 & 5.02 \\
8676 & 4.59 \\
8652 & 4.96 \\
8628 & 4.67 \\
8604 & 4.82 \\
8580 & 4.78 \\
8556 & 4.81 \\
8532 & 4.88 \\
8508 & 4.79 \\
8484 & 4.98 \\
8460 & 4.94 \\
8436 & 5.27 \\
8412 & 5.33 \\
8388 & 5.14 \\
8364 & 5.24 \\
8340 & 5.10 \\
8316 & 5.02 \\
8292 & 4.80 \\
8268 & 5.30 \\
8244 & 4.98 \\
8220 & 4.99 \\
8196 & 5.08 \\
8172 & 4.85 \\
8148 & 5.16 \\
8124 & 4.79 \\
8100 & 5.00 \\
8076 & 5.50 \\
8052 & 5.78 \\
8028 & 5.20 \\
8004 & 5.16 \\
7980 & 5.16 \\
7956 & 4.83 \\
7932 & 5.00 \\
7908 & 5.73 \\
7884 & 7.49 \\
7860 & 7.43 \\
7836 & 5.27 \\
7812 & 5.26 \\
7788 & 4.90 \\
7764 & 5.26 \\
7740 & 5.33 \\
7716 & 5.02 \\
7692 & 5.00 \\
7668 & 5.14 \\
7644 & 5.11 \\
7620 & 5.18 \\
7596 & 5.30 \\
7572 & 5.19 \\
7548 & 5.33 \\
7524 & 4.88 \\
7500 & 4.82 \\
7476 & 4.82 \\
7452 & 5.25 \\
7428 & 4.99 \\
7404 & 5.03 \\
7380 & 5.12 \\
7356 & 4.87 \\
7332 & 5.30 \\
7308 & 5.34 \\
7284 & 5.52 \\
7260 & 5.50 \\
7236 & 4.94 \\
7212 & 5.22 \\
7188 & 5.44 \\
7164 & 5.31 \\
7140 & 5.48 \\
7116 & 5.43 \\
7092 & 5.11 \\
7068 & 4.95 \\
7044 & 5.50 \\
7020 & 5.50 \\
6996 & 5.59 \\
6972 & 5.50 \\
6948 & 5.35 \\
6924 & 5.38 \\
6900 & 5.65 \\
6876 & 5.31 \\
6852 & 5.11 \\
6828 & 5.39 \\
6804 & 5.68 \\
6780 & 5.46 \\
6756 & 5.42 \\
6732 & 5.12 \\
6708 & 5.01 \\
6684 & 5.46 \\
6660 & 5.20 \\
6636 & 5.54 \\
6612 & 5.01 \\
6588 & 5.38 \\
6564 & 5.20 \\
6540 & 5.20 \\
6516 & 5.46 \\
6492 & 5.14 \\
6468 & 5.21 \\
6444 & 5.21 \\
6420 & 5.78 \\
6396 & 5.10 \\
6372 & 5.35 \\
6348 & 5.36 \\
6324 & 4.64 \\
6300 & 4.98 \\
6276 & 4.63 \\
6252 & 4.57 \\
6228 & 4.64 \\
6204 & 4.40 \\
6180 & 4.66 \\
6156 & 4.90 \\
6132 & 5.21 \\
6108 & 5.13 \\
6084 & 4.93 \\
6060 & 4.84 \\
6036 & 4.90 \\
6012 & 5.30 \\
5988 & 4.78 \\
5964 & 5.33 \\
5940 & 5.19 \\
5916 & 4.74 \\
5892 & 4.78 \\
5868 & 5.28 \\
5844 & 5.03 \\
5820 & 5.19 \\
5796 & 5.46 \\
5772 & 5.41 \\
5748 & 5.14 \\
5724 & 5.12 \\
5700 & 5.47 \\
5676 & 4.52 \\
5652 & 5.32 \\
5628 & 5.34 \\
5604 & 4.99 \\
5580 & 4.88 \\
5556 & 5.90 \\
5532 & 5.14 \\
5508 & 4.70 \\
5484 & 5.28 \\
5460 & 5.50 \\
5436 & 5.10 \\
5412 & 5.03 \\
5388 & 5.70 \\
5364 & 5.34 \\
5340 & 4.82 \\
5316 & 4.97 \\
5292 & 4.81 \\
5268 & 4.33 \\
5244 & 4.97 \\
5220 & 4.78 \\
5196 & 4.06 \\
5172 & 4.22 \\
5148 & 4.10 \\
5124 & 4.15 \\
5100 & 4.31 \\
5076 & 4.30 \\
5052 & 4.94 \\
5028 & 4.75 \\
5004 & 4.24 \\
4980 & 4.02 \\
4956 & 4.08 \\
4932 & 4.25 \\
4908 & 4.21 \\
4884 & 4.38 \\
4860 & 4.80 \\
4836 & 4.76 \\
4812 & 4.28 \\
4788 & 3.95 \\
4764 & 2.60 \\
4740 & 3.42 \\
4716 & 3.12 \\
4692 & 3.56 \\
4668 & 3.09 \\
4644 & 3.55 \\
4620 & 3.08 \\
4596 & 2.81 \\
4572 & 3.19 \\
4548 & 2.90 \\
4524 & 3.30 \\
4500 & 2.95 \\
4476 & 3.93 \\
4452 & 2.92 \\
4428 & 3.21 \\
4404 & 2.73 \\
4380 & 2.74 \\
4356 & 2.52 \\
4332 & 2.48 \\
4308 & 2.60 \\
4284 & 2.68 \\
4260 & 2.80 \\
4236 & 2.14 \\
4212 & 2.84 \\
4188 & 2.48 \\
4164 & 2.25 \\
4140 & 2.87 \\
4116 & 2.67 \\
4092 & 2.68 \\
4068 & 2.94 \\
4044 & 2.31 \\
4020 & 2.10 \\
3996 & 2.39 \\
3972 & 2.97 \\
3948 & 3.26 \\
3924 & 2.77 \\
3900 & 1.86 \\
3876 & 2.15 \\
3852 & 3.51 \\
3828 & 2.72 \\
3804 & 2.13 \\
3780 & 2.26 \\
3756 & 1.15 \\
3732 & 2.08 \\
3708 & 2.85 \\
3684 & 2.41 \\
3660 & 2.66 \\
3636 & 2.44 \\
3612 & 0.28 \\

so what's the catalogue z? 0.199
